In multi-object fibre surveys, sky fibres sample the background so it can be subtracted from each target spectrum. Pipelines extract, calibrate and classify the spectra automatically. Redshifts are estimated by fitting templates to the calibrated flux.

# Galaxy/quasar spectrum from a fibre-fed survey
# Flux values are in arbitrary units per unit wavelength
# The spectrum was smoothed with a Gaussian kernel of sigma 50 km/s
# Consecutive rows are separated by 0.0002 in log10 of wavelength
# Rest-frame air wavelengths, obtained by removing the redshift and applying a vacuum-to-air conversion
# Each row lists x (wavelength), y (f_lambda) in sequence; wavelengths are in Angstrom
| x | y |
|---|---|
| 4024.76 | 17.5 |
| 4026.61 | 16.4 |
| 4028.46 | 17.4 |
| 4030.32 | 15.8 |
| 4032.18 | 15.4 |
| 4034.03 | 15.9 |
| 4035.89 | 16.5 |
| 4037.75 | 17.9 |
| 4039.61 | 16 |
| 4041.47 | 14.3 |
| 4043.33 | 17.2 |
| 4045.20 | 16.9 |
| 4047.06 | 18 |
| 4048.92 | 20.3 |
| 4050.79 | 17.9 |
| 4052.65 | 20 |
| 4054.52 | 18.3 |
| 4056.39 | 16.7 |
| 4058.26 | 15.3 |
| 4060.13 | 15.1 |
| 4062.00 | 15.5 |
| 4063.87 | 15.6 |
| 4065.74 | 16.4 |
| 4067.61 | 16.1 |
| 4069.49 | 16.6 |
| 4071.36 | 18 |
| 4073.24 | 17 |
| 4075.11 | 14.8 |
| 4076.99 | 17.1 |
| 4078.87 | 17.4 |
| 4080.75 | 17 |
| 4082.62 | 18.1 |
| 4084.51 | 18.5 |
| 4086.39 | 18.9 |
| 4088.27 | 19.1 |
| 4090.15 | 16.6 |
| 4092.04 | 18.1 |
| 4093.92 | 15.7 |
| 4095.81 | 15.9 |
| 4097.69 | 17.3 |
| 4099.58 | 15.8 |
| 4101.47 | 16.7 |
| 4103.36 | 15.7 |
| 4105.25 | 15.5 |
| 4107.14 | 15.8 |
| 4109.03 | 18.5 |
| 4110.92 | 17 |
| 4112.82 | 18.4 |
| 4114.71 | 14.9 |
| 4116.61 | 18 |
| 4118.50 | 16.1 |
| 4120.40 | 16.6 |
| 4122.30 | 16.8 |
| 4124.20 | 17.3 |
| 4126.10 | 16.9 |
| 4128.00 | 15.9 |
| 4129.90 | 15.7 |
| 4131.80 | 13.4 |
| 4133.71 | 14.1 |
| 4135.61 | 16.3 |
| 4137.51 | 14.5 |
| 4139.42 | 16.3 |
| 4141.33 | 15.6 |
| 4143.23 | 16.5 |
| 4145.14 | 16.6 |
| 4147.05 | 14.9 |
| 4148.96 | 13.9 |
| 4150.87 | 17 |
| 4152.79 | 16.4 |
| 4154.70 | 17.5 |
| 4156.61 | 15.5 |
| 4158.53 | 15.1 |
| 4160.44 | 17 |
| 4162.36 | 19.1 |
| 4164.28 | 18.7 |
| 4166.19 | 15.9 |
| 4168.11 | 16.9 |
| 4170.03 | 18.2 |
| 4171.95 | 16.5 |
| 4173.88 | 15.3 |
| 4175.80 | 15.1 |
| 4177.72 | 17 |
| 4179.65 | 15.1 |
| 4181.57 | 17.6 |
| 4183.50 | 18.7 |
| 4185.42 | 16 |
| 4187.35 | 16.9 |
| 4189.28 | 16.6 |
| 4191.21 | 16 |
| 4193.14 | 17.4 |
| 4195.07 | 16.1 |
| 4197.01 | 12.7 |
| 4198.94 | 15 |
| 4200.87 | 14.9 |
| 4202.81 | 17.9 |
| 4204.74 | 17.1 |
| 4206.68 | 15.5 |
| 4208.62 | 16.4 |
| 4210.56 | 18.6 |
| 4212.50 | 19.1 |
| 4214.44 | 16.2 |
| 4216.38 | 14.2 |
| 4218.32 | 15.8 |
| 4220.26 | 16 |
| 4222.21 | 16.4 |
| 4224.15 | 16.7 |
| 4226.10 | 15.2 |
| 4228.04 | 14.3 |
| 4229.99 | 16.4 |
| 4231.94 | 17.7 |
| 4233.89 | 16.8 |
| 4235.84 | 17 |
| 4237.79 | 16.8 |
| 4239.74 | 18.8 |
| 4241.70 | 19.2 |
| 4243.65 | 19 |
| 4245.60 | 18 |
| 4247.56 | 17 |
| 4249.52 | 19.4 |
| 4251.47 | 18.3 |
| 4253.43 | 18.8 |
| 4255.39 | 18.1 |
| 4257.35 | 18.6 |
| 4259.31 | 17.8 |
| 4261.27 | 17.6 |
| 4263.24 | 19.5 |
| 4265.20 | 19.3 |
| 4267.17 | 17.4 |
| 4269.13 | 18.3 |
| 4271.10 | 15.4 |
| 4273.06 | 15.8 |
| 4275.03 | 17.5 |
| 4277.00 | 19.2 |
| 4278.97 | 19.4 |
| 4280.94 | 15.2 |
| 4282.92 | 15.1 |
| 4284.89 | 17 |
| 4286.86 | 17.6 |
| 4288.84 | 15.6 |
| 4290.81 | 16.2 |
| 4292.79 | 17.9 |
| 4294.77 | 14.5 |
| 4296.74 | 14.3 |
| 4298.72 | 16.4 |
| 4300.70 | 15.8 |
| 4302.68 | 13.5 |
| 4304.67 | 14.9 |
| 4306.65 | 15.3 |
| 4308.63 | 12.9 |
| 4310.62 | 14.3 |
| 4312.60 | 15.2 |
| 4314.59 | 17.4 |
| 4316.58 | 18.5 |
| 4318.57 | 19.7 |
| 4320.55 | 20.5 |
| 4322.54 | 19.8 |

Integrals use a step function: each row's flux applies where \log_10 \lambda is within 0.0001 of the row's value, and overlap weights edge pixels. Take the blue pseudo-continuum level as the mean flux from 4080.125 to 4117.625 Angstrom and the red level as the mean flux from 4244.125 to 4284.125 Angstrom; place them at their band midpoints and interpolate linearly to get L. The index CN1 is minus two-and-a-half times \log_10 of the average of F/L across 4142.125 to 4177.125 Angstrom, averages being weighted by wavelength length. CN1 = 0.06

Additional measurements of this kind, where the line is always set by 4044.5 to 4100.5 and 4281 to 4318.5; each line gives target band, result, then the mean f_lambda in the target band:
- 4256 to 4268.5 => -0.15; 18.4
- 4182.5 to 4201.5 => 0.02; 16.1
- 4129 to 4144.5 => 0.10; 15.3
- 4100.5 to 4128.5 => 0.01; 16.7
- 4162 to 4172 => -0.06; 17.6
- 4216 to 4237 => 0.01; 16.1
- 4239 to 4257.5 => -0.15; 18.5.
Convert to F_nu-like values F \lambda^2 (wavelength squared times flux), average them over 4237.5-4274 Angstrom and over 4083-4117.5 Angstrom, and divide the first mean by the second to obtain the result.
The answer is 1.1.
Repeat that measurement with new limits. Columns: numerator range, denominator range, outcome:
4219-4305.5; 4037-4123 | 1.10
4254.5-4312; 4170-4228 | 1.06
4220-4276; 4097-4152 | 1.15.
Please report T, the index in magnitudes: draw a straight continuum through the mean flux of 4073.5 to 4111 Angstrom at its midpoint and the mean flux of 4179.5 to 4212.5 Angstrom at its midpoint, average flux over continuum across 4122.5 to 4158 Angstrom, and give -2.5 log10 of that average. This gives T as 0.06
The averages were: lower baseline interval 17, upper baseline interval 16.5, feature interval 15.8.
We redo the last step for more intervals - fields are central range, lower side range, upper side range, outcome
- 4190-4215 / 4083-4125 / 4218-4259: 0.06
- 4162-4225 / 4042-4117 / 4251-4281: 0.07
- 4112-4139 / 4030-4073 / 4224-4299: 0.06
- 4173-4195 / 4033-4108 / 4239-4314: 0.03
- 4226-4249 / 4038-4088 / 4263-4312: -0.05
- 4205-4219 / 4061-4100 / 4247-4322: 0.03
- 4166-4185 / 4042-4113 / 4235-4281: 0.06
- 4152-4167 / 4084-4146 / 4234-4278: 0.00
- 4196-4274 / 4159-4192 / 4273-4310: -0.04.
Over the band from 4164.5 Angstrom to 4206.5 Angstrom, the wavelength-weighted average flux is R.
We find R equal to 16.4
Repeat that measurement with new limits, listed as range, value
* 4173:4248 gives 16.6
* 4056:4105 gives 16.7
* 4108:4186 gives 16.4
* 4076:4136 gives 16.7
